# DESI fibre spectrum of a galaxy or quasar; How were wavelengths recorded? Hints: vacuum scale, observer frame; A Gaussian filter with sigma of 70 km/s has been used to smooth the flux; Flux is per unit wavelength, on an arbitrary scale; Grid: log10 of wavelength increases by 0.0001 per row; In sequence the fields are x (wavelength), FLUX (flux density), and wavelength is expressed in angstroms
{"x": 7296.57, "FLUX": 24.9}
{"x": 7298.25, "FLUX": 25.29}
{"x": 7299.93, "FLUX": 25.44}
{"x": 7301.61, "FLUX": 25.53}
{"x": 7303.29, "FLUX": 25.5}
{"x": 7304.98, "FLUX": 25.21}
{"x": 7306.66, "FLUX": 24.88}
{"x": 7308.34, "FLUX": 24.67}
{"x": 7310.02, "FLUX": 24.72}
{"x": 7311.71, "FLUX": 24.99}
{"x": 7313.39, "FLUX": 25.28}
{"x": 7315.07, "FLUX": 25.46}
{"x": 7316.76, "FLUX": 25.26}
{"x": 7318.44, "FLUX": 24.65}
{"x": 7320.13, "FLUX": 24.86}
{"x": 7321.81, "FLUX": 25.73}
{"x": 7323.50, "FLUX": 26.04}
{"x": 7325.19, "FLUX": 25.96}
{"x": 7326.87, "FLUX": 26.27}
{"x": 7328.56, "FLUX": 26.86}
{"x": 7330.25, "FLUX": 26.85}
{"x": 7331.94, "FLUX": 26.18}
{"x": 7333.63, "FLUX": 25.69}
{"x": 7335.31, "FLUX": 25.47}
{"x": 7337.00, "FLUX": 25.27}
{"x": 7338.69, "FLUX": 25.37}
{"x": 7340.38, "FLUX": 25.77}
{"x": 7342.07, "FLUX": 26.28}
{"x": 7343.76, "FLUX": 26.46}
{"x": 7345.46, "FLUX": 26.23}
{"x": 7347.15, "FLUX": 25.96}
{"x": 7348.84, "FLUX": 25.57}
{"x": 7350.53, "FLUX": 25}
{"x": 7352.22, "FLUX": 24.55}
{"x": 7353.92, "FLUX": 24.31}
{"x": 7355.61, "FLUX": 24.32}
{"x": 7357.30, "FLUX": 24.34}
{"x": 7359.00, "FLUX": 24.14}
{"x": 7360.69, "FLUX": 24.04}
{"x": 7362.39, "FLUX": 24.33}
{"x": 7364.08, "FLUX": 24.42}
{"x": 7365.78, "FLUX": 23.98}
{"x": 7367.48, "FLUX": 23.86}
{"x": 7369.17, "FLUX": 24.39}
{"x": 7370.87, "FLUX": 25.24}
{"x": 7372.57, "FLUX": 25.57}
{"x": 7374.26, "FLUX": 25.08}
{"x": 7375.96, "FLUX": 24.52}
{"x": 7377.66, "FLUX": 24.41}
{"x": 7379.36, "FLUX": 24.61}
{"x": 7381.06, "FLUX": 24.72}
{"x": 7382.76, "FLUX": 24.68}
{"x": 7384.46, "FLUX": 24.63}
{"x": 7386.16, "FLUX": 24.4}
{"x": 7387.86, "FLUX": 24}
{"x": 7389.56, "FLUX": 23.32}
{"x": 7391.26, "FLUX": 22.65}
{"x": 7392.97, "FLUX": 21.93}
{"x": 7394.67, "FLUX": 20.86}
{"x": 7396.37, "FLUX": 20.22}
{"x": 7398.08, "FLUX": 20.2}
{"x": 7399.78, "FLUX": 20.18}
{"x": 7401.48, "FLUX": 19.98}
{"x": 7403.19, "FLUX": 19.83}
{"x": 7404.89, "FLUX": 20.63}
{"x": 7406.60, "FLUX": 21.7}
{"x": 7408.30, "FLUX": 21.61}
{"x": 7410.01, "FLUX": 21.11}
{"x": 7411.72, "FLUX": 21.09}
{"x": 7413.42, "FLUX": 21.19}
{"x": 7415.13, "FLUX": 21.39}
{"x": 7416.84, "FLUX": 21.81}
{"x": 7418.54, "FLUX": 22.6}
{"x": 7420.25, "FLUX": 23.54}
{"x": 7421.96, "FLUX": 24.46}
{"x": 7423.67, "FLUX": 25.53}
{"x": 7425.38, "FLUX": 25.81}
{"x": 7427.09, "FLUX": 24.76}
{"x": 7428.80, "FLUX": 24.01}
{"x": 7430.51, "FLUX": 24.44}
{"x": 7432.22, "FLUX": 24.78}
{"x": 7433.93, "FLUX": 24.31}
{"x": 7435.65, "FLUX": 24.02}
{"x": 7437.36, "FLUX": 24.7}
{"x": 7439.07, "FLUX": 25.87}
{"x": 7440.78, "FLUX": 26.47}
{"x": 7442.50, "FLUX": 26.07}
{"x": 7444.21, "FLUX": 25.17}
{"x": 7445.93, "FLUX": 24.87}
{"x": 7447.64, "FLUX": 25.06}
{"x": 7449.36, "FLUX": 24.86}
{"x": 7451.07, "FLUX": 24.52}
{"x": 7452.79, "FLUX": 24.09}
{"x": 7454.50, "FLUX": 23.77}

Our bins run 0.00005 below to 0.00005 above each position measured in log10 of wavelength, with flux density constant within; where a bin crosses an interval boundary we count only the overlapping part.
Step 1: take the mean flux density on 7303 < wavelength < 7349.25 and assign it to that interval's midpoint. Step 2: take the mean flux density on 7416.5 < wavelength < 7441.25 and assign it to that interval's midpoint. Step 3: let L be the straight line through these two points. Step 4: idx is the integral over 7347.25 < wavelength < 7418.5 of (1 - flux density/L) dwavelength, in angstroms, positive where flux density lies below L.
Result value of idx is 5.3 angstroms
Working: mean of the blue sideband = 25.6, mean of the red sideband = 24.5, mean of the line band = 23.2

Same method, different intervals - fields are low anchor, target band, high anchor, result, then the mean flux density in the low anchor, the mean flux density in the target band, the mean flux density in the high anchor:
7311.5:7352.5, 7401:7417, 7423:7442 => 2.6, 25.7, 21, 25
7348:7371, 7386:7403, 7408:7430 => 1.5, 24.4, 21.6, 23.1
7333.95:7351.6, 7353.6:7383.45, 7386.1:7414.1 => -0.9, 25.7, 24.5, 21.4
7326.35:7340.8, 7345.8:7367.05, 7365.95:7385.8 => 0.6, 26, 24.6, 24.7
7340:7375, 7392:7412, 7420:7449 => 3.3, 24.9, 20.8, 25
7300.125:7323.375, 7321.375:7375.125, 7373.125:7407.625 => -2.9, 25.2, 25.3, 22.6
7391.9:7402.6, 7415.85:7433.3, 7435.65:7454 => -0.7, 20.6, 24.2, 25.1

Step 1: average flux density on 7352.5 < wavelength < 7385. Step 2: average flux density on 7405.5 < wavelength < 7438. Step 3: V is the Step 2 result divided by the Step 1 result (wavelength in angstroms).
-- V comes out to 0.95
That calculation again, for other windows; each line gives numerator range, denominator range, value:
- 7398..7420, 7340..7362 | 0.84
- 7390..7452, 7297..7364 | 0.91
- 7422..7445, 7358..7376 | 1.02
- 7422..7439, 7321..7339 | 0.95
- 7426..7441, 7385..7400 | 1.12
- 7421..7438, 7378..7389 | 1.01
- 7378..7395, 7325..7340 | 0.91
